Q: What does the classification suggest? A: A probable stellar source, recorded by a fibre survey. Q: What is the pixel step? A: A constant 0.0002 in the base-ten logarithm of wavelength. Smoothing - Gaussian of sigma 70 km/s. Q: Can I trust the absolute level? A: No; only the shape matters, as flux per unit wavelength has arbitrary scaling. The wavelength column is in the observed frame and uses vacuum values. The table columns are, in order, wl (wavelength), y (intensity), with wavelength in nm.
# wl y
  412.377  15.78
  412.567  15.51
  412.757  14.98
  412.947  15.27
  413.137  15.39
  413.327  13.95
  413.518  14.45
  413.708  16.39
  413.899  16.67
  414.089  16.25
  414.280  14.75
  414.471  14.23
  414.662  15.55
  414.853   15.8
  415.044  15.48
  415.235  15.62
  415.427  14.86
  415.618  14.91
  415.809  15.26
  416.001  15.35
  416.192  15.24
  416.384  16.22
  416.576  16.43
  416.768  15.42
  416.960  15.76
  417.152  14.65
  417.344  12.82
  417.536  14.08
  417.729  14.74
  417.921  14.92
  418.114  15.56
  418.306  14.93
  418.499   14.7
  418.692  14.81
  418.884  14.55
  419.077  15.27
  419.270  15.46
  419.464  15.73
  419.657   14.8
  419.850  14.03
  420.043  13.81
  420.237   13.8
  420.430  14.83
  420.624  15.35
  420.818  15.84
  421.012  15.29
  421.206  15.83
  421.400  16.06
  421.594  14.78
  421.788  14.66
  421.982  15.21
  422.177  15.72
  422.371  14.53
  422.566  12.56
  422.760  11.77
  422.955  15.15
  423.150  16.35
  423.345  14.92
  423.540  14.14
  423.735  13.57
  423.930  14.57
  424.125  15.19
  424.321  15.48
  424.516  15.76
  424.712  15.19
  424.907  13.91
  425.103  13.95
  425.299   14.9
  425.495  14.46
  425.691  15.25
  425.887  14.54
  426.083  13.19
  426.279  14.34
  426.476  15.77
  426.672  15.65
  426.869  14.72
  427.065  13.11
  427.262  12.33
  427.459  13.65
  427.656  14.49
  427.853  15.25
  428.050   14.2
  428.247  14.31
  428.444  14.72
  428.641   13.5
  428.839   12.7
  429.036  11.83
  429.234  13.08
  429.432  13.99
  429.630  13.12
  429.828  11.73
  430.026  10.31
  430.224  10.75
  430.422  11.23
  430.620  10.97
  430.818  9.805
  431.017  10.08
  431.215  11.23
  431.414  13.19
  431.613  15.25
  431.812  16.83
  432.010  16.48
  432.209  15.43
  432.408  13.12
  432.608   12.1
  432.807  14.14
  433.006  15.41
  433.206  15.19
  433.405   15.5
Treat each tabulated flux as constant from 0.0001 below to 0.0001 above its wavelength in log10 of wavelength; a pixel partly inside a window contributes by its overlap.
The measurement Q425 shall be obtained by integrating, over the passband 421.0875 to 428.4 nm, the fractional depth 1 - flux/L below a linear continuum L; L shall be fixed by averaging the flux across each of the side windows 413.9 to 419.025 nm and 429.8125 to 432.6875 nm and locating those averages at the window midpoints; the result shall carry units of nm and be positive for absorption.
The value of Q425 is -0.463 nm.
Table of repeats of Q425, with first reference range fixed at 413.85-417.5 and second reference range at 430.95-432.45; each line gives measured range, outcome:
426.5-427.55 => 0.03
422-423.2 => 0.04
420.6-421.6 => -0.05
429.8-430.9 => 0.27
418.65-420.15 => 0.02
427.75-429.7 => 0.08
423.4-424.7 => -0.01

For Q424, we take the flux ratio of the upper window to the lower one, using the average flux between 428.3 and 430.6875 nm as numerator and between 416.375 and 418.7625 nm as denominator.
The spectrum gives 0.83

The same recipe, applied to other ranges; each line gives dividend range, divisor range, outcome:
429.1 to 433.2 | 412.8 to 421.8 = 0.86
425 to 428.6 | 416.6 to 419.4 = 0.97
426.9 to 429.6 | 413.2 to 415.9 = 0.89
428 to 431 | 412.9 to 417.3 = 0.80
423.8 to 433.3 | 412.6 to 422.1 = 0.91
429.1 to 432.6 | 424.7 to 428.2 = 0.89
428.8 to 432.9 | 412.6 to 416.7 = 0.83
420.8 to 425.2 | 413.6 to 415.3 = 0.95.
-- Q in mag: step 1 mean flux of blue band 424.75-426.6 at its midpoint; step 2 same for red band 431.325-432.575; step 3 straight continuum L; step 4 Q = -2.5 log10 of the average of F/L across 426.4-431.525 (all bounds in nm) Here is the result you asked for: 0.143 mag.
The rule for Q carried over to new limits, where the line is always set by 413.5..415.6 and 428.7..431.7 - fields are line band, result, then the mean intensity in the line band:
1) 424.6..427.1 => -0.13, 14.6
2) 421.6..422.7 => -0.05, 14.5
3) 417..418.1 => 0.03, 14.4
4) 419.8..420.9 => -0.03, 14.6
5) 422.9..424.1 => -0.10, 14.8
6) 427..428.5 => -0.12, 14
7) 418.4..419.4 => -0.04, 15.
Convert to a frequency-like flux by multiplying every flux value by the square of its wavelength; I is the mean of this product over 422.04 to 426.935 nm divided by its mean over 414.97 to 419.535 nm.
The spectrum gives 1.00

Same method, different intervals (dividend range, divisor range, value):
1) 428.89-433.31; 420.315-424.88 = 0.91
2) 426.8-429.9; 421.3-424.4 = 0.95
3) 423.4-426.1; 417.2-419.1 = 1.03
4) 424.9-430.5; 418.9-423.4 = 0.95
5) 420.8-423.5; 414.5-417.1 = 0.99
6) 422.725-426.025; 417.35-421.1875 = 1.01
